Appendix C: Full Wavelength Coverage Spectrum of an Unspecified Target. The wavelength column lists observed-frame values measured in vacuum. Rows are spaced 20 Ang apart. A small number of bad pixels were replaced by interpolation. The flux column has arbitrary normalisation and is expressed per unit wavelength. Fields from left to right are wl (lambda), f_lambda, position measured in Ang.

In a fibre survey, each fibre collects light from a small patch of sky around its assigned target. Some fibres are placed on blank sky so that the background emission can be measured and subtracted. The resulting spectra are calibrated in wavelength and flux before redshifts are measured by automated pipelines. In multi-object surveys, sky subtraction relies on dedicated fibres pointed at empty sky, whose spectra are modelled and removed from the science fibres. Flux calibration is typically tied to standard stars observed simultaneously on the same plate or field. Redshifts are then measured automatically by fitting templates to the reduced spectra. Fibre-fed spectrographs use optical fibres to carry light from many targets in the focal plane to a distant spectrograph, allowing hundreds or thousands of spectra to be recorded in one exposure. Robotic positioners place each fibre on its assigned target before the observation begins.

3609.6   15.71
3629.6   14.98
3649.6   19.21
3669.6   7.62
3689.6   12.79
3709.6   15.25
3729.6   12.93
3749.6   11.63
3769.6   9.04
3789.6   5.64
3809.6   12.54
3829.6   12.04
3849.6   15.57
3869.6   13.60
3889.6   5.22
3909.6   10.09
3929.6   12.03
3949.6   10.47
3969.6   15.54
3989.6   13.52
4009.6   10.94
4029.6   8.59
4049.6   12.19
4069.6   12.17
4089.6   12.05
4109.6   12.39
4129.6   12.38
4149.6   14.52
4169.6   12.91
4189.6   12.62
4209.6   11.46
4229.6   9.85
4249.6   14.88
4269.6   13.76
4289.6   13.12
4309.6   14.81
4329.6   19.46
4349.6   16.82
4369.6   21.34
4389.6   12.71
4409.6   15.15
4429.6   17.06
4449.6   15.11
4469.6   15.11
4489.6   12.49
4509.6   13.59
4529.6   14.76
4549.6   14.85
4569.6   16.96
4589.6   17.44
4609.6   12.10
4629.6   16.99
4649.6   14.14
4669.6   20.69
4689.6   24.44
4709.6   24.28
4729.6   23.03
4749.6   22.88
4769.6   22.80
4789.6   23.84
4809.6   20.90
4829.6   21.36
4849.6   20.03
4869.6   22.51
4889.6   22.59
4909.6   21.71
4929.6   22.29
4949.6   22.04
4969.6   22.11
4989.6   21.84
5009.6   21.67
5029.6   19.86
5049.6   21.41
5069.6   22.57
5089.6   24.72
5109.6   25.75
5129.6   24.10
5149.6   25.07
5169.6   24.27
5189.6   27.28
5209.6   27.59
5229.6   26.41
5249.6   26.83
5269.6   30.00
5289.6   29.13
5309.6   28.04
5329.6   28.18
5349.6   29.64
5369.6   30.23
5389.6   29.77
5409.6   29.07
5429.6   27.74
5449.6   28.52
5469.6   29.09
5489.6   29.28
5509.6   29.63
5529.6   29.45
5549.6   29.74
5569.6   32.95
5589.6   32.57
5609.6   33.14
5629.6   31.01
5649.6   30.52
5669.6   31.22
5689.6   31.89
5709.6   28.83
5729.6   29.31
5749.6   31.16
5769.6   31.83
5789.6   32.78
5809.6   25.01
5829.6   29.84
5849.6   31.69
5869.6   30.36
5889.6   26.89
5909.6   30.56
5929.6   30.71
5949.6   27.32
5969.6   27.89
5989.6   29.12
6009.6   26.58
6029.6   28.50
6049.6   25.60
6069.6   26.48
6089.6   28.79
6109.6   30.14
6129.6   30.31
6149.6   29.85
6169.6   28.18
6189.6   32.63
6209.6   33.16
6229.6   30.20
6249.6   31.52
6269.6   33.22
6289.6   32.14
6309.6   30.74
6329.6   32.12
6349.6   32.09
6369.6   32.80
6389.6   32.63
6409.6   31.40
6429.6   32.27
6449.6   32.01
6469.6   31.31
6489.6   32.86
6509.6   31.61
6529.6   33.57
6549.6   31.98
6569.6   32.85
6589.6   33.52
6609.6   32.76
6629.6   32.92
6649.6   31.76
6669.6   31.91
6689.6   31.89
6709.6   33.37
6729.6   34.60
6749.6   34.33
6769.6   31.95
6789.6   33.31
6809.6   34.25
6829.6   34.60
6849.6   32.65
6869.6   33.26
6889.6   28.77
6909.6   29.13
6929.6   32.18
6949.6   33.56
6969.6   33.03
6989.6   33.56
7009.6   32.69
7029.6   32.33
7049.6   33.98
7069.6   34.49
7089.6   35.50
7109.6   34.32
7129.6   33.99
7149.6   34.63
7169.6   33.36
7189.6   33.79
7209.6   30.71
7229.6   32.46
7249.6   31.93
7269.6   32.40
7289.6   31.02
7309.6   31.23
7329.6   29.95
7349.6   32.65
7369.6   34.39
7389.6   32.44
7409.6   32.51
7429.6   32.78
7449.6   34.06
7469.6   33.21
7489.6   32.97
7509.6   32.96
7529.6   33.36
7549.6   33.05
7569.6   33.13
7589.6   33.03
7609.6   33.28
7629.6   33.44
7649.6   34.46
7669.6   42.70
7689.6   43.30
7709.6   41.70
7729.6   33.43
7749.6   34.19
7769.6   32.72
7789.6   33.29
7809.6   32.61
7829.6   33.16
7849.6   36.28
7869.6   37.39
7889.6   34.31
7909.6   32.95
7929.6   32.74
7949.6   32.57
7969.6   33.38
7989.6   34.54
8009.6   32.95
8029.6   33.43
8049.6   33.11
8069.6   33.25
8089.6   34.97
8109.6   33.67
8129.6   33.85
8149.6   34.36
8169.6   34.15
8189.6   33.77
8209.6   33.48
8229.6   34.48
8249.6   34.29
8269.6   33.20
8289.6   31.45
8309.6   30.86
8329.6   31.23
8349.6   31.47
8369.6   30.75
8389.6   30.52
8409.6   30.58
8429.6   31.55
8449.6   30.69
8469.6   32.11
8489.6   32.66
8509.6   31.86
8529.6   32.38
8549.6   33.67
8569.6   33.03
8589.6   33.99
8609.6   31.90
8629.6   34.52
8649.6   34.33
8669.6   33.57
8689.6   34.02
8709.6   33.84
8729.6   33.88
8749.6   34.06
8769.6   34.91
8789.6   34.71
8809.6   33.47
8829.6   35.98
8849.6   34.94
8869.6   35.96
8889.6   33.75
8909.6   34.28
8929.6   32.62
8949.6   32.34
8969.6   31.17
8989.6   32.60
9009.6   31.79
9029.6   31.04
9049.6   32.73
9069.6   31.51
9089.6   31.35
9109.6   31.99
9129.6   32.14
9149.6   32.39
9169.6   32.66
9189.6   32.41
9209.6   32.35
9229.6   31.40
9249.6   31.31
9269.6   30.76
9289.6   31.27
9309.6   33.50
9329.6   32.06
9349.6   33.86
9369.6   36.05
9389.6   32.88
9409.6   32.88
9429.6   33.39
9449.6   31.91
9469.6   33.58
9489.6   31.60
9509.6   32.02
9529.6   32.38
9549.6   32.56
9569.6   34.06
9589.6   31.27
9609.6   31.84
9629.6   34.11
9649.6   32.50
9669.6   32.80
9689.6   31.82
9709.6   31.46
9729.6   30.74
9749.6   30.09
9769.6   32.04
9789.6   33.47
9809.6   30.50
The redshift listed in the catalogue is 0.17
